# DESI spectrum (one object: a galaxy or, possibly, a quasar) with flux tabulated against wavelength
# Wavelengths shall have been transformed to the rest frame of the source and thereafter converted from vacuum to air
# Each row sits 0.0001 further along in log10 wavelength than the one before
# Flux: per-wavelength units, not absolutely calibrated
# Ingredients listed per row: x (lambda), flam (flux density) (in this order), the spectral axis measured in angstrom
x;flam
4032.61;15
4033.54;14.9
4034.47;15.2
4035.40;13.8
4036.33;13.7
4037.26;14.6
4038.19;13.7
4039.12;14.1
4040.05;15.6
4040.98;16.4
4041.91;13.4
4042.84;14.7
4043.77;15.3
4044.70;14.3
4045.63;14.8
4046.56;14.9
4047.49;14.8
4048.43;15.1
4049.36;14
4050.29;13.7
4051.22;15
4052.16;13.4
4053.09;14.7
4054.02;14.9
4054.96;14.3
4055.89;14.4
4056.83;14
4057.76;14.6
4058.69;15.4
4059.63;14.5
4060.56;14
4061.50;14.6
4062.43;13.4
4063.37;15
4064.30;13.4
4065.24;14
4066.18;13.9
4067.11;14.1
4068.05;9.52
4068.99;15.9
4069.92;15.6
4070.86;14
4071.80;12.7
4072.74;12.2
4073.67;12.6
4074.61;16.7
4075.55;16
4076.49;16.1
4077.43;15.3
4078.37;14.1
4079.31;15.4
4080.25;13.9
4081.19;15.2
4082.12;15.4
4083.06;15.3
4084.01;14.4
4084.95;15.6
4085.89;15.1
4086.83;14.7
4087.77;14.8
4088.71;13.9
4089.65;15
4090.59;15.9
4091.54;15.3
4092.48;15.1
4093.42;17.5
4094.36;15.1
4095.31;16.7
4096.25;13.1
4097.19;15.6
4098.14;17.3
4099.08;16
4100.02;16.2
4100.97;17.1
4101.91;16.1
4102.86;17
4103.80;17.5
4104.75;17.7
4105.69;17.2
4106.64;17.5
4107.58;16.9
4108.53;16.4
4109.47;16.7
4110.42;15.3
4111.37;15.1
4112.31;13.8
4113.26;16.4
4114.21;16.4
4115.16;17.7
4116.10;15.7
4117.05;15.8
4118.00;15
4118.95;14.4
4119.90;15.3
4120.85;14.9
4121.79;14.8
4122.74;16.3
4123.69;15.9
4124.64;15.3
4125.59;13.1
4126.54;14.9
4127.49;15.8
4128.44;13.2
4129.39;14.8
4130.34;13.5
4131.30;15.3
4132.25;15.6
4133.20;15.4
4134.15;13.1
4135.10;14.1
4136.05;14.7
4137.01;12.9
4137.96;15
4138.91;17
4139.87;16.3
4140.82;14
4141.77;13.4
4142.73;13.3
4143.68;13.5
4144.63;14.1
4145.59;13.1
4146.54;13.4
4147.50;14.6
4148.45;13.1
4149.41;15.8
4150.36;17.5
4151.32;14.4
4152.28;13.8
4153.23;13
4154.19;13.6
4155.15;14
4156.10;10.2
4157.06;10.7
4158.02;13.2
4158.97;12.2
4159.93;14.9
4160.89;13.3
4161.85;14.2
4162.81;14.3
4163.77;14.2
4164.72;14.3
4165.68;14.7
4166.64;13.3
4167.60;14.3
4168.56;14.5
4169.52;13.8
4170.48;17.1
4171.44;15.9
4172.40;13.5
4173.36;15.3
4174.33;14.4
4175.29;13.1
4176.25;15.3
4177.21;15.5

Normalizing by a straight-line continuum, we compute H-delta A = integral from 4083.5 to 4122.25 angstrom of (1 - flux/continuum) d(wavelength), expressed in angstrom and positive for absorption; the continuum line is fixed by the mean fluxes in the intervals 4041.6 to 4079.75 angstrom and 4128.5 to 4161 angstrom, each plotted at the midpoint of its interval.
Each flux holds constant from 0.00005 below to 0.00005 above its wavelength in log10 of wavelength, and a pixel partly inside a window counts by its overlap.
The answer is -4.41 angstrom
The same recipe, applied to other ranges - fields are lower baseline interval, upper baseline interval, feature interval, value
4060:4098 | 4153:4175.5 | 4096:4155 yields -4.0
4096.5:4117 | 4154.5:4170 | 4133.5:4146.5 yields 0.4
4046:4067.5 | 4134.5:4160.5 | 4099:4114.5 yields -2.6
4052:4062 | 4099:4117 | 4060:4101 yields 1.6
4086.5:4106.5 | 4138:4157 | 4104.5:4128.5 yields -0.7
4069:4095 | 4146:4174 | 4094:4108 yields -1.7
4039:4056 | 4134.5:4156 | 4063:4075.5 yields 0.6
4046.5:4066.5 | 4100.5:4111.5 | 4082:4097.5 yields 0.7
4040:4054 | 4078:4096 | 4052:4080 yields 1.1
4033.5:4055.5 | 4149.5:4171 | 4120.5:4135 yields -0.7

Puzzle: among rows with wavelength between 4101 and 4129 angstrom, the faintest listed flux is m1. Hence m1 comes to 13.1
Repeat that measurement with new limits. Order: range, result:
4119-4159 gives 10.2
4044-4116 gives 9.52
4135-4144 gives 12.9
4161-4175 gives 13.3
